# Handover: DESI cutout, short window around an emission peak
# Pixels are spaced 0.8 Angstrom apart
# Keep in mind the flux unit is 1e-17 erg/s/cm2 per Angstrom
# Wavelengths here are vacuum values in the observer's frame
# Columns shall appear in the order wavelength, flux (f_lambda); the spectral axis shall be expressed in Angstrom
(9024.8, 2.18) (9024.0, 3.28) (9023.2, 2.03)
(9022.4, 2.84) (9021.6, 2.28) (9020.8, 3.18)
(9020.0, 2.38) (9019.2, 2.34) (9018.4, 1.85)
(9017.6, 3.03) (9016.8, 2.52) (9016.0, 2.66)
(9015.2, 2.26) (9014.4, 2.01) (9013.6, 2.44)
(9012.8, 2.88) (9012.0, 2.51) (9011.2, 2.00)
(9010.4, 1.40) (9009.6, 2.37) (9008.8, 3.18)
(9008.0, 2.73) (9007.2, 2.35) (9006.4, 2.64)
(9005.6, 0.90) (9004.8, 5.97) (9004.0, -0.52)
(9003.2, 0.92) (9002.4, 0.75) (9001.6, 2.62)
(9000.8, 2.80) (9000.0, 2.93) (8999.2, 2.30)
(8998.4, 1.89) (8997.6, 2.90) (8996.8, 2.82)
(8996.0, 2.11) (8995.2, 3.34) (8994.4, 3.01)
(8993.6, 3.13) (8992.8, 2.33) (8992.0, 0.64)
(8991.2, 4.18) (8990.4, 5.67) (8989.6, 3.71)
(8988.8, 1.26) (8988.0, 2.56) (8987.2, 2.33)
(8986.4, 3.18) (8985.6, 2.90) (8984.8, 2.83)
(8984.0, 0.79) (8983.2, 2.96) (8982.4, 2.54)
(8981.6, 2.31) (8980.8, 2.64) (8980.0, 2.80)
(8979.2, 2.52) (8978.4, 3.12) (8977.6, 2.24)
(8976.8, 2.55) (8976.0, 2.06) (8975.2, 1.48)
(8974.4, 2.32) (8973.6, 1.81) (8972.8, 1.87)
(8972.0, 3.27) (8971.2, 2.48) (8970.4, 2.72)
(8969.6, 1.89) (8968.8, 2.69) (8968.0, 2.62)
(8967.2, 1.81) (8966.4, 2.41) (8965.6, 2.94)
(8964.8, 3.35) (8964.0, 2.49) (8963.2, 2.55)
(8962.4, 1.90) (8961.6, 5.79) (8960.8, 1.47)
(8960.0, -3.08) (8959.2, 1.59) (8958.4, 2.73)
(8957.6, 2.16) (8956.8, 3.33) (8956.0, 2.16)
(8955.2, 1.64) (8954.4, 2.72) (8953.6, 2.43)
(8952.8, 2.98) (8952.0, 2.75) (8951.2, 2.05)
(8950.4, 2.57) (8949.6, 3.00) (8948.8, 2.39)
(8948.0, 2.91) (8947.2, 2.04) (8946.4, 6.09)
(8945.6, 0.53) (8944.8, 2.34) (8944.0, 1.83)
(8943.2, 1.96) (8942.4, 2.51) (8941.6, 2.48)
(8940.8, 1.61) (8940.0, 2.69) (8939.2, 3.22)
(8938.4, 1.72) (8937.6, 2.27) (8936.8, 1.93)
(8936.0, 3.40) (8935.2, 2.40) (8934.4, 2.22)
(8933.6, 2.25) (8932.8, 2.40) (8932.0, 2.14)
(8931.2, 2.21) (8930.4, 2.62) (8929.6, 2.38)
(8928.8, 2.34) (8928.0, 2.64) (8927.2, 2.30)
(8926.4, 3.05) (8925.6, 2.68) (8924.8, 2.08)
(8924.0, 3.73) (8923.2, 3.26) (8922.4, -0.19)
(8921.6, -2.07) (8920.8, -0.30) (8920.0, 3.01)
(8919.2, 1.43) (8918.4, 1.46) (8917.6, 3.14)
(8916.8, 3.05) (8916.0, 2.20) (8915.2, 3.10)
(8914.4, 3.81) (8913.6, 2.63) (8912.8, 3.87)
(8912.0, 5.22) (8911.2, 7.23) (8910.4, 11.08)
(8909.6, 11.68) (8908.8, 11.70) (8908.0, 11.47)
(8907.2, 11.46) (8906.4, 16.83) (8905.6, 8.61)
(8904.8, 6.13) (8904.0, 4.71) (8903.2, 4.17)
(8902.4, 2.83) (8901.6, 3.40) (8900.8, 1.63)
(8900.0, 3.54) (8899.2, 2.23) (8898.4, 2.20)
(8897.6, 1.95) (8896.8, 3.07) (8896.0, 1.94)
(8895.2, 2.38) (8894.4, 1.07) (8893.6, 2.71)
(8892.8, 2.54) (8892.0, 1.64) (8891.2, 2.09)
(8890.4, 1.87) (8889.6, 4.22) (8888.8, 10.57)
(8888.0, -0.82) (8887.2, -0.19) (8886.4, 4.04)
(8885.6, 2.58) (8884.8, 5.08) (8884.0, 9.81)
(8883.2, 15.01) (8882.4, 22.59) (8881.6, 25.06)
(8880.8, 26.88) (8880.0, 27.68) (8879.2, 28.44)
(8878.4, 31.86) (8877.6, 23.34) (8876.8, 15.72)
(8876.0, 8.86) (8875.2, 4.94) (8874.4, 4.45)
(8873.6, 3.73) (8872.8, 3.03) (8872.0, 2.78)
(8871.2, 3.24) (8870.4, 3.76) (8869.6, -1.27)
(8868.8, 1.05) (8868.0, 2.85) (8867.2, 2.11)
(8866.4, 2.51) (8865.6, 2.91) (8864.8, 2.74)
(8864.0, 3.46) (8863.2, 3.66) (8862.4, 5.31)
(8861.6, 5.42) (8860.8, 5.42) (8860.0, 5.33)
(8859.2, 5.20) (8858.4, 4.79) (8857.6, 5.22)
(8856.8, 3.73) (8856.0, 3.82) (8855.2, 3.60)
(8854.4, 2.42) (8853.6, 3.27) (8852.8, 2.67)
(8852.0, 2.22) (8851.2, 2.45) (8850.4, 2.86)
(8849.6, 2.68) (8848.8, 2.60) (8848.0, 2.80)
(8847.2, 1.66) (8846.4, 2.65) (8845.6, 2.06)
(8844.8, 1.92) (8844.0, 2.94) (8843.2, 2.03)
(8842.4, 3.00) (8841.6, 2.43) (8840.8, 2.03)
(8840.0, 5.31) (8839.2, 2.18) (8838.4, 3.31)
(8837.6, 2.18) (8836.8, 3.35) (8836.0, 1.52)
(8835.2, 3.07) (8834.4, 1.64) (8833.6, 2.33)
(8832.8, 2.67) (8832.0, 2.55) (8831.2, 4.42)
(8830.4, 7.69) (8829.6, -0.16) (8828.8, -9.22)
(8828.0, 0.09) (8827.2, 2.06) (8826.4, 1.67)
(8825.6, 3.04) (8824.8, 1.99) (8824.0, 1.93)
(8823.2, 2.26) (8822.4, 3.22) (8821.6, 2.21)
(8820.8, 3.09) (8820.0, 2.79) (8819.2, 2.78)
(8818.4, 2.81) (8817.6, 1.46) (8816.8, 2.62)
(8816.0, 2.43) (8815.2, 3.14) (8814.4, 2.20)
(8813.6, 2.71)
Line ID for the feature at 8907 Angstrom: [N II]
